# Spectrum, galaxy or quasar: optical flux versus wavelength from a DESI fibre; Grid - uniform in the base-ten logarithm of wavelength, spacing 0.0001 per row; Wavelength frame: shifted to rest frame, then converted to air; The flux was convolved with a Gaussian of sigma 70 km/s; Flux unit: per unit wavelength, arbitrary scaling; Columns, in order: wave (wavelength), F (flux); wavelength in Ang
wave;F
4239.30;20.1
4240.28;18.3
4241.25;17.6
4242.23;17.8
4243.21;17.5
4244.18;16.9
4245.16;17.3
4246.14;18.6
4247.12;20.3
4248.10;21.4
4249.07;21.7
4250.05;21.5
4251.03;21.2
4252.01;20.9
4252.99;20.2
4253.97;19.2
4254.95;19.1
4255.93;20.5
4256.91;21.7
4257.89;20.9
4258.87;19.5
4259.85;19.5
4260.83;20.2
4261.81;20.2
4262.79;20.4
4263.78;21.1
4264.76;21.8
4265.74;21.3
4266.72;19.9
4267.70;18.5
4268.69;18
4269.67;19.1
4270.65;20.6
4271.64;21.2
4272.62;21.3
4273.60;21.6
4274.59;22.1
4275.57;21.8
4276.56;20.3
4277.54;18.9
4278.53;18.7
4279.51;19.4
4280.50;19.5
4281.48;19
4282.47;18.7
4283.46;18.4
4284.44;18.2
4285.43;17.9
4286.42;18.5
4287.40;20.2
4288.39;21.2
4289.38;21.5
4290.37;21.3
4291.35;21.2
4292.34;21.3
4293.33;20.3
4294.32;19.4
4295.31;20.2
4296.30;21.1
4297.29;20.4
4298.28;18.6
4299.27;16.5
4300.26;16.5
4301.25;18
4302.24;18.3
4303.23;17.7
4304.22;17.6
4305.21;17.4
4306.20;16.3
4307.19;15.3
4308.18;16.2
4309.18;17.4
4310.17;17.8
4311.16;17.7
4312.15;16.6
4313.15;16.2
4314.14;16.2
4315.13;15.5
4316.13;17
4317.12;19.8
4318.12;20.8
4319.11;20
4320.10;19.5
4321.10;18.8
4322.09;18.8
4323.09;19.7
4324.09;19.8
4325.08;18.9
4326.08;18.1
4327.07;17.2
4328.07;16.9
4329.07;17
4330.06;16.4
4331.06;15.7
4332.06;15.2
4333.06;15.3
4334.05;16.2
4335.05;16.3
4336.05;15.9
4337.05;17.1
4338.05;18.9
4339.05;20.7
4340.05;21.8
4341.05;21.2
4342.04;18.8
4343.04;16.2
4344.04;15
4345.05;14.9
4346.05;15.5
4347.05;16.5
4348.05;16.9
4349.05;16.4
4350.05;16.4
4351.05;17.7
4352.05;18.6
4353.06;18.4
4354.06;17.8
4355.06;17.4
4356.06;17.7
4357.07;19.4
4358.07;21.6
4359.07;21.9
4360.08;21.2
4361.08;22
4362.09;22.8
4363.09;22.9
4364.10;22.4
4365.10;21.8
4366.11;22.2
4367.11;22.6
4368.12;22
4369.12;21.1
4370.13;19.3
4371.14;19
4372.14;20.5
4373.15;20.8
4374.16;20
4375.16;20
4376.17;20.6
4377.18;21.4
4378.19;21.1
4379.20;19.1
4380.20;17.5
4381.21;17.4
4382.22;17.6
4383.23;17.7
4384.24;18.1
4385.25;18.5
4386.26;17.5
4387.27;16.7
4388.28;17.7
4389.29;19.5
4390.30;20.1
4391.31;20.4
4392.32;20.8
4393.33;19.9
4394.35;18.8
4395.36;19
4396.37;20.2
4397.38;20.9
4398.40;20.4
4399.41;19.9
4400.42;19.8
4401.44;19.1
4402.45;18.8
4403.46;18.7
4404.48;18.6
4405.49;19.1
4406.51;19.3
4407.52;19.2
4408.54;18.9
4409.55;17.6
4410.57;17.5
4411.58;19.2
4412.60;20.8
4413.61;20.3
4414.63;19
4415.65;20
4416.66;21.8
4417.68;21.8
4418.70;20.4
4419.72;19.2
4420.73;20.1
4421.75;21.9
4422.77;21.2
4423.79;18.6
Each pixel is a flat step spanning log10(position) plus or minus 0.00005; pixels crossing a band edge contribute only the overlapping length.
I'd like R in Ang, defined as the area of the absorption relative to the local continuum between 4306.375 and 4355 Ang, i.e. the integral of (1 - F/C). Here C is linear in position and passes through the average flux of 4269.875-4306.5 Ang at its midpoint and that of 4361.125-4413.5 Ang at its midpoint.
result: 5.2 Ang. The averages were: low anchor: 19.5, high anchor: 19.7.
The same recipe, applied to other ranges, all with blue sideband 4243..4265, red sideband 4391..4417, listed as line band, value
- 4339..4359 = 1.8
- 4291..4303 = 0.4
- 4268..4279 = -0.2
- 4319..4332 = 1.2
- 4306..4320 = 1.7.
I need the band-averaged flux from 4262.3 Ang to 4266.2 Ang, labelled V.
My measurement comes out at 21.1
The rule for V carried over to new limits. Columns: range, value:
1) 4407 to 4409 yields 19.1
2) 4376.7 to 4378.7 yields 21.2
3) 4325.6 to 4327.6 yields 17.7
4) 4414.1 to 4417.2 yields 20.3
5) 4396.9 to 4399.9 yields 20.4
